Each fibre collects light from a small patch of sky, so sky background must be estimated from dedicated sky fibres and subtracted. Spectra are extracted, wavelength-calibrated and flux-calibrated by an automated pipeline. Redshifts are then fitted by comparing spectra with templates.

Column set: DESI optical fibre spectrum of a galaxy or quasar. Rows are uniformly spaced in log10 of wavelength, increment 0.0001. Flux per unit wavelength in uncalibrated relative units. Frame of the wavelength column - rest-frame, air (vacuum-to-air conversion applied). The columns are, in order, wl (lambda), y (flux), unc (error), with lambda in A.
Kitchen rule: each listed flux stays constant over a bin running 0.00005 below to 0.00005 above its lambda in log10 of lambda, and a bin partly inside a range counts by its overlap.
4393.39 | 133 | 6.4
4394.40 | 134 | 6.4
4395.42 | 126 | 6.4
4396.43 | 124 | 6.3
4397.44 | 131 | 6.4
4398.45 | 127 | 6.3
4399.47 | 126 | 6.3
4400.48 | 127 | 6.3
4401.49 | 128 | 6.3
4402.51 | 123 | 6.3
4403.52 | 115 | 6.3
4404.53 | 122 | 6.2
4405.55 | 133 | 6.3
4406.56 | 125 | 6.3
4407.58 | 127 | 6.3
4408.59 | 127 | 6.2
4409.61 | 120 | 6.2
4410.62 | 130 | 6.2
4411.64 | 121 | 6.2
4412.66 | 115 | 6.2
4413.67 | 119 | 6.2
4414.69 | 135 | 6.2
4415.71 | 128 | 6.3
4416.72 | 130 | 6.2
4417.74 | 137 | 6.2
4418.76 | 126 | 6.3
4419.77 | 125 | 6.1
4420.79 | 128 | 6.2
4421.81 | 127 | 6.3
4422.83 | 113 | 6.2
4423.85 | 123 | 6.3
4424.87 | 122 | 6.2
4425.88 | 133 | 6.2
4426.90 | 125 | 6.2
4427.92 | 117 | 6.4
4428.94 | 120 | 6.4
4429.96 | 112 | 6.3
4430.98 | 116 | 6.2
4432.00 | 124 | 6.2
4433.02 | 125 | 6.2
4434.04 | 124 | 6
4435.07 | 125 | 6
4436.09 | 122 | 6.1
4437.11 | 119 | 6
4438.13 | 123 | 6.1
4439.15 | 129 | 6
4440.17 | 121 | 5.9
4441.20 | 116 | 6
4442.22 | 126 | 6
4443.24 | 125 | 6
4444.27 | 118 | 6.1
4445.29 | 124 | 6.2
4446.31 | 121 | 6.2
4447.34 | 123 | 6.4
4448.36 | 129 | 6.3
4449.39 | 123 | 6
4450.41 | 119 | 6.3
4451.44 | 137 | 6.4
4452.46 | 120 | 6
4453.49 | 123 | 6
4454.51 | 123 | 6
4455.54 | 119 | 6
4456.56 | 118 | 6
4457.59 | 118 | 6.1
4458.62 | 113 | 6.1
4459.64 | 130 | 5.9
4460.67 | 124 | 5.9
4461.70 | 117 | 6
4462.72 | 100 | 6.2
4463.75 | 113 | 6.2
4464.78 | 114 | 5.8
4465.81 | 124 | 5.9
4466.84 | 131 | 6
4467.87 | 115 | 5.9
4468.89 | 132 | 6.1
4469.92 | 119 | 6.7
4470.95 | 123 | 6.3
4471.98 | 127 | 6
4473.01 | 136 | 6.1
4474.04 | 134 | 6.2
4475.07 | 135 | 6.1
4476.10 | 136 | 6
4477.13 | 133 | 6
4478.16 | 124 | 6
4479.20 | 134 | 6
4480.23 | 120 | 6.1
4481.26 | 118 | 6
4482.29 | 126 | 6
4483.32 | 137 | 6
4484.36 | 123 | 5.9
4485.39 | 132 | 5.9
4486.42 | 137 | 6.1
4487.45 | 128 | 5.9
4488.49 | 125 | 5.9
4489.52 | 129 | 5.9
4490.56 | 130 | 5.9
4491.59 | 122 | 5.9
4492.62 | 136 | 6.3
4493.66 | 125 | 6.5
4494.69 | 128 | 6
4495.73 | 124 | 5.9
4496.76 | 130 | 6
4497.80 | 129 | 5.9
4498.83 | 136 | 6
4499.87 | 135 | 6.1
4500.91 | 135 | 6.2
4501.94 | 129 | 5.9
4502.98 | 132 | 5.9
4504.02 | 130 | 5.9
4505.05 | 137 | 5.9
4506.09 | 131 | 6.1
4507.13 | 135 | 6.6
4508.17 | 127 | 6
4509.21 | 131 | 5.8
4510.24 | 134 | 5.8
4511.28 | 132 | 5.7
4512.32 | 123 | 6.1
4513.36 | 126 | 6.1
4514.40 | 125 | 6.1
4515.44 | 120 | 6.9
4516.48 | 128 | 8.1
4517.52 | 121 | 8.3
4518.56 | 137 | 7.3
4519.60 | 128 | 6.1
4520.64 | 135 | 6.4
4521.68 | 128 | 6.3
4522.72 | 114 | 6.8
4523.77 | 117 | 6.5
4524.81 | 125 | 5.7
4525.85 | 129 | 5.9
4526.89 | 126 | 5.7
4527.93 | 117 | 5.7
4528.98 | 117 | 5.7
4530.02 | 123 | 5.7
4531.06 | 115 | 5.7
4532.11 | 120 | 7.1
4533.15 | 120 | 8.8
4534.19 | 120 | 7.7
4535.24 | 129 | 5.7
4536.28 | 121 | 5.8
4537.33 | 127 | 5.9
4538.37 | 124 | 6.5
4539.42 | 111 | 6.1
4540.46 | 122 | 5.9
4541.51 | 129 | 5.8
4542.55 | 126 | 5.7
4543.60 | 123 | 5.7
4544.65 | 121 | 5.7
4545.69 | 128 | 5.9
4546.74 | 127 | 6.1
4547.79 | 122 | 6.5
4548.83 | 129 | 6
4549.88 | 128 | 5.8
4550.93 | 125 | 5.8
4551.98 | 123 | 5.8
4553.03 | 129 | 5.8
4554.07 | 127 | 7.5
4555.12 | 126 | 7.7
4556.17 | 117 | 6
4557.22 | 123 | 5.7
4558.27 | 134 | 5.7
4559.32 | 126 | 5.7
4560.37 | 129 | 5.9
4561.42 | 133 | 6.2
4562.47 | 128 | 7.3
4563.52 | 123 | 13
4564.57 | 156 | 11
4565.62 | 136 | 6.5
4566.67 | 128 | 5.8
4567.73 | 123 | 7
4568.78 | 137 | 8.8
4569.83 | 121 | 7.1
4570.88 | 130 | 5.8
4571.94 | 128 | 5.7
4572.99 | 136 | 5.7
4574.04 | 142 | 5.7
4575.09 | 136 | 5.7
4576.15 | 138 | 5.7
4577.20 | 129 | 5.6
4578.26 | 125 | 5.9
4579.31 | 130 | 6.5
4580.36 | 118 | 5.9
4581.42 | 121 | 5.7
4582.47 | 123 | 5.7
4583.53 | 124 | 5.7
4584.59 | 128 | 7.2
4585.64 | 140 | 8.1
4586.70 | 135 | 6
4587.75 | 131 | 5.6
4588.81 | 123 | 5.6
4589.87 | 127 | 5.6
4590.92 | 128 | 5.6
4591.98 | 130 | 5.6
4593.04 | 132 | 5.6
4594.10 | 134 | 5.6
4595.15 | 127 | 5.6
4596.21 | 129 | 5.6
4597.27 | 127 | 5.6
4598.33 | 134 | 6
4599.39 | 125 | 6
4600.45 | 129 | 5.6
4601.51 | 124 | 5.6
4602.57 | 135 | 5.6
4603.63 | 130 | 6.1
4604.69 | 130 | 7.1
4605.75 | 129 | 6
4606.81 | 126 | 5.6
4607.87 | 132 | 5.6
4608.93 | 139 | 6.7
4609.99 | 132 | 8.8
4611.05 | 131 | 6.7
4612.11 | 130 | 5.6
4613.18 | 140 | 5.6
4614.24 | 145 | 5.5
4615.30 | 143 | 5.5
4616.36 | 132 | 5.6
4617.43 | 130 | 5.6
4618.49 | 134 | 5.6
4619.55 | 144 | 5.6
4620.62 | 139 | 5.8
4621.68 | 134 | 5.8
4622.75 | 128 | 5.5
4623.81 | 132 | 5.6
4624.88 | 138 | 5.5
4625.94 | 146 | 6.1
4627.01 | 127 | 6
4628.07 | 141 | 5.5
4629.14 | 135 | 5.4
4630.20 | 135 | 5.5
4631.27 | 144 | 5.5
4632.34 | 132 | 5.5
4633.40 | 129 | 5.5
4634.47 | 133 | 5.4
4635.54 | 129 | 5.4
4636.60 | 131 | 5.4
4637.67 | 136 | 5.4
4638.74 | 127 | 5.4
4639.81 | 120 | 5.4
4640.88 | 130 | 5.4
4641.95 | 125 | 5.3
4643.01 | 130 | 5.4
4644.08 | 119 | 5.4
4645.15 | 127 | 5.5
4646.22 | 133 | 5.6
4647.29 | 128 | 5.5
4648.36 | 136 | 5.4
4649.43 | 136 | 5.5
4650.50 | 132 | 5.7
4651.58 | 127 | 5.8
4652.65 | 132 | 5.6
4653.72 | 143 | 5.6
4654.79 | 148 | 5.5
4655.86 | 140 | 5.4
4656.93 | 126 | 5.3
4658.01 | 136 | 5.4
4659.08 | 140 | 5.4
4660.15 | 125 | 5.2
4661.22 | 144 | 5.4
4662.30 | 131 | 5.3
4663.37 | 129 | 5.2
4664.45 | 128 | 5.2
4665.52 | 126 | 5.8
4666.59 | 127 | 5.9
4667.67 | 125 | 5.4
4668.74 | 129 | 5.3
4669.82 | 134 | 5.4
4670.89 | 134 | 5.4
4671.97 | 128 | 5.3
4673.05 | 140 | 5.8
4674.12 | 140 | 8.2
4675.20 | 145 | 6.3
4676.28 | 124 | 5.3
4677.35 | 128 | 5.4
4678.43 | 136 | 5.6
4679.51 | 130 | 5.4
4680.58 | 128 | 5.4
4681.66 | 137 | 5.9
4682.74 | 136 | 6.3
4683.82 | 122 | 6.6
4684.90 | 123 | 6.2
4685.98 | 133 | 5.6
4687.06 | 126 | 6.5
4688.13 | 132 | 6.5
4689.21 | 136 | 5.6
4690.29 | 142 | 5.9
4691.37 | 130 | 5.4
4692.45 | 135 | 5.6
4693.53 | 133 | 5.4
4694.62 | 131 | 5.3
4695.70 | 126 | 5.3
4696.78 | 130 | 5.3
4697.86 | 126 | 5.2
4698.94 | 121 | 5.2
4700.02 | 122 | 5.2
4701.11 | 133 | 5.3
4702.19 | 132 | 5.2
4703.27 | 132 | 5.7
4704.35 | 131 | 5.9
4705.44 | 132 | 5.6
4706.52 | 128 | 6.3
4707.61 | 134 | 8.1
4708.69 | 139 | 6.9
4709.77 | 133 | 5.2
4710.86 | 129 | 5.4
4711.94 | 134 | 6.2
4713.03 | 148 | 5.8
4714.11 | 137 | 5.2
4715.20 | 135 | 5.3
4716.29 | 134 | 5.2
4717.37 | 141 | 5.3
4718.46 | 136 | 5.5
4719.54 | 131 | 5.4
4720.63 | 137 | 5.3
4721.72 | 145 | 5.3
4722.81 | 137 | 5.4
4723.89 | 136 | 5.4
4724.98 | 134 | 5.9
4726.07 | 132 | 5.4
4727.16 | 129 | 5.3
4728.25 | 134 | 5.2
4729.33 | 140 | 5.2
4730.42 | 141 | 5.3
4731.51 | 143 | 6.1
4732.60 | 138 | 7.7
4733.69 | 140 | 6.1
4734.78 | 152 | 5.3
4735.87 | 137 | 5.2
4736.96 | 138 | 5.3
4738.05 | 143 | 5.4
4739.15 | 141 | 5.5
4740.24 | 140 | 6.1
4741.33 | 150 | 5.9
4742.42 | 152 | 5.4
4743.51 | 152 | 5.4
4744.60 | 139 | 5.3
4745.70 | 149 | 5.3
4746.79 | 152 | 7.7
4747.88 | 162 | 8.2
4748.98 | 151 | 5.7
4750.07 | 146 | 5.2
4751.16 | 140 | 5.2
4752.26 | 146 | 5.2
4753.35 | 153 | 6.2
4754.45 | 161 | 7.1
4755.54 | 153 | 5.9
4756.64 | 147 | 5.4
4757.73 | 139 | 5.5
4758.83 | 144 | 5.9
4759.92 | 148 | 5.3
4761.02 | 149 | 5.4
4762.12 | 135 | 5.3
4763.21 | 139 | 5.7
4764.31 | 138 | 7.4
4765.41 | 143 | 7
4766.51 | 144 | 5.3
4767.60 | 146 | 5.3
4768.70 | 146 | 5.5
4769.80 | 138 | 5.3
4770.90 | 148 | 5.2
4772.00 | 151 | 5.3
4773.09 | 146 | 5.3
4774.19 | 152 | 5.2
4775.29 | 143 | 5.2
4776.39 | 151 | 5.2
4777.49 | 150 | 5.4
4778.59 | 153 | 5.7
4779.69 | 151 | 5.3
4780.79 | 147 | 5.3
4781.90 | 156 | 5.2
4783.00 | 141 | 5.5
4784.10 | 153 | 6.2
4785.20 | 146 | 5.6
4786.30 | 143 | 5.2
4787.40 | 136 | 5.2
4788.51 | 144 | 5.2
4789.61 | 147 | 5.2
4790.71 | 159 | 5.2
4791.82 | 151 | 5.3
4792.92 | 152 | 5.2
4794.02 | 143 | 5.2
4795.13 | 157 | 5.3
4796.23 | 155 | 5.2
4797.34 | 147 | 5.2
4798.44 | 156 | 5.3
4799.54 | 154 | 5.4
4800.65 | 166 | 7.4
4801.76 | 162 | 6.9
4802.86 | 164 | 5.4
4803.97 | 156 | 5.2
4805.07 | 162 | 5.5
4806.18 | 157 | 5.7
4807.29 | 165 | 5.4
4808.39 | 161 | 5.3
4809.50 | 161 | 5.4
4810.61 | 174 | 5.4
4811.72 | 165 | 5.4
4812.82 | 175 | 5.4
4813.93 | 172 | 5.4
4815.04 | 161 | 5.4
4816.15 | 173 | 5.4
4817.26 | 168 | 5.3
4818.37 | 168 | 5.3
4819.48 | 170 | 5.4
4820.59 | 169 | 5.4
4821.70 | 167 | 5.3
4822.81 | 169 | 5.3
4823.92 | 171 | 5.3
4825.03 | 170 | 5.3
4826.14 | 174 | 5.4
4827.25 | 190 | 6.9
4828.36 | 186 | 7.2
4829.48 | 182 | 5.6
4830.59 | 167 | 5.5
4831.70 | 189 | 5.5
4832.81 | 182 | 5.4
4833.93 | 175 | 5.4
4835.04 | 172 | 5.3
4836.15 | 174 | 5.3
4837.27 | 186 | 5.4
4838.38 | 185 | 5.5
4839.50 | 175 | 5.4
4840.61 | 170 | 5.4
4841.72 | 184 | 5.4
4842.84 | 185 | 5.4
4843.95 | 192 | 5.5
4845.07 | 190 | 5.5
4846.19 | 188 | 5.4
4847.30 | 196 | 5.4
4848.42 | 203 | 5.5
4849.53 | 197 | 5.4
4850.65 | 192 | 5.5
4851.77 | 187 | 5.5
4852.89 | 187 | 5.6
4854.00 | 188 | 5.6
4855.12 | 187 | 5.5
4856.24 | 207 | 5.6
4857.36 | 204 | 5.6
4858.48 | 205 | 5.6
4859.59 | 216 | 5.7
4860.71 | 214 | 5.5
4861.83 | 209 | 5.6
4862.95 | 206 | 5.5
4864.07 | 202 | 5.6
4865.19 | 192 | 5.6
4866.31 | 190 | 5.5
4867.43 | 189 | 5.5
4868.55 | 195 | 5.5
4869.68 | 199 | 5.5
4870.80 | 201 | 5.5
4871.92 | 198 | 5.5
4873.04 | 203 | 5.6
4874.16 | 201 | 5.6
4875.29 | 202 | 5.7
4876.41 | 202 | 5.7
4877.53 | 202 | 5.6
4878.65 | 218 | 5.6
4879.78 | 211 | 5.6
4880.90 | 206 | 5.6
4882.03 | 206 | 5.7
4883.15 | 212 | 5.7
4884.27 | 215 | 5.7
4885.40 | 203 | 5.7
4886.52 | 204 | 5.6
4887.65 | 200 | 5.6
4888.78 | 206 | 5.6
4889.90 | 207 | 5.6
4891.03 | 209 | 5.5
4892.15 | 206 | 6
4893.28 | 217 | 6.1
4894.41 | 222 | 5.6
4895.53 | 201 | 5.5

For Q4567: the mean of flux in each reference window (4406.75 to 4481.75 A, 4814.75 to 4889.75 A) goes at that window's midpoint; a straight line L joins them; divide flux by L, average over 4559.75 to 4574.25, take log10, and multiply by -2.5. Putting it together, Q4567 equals 0.09 mag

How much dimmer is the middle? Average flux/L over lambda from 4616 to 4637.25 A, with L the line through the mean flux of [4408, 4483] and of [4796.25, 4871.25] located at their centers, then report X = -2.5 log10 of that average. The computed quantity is 0.12 mag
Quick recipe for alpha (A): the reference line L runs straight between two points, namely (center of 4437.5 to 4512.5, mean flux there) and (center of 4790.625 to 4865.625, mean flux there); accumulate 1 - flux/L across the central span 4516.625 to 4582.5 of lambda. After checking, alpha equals 5.1 A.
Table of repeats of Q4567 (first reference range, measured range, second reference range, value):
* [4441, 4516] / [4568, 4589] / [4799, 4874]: 0.10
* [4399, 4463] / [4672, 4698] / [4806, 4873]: 0.22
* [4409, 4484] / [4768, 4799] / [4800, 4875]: 0.17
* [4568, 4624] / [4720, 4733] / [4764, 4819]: 0.07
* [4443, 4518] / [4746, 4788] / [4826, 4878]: 0.20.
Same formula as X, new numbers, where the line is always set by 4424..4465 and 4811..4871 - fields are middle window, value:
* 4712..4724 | 0.20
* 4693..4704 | 0.25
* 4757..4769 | 0.21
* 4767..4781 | 0.18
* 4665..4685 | 0.20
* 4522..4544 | 0.12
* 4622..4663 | 0.15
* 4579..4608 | 0.13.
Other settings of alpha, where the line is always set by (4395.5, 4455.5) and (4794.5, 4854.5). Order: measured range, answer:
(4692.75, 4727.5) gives 5.77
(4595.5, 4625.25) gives 2.89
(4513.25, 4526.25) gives 0.98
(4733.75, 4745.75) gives 1.39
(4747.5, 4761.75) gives 1.41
